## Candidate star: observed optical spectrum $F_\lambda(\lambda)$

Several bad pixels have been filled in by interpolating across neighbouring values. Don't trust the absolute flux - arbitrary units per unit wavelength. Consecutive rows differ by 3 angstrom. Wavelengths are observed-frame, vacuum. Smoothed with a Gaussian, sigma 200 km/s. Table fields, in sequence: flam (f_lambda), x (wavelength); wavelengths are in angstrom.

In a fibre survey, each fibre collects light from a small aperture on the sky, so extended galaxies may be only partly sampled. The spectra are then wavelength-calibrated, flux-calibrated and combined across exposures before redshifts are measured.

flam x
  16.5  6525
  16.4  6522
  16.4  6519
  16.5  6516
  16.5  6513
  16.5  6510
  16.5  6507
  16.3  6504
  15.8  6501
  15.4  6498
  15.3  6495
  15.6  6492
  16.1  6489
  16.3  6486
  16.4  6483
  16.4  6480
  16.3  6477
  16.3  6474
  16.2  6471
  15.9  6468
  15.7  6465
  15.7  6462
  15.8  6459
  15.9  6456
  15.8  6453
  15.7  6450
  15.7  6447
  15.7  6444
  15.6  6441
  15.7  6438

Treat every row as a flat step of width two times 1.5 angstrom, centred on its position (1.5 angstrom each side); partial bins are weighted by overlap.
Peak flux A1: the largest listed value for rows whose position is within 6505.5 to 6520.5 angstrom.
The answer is 16.5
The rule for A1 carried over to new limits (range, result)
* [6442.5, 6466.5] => 15.9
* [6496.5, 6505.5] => 16.3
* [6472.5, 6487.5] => 16.4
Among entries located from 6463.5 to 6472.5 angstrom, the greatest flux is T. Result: 16.2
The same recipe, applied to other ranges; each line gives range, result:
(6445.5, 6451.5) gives 15.7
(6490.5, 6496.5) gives 15.6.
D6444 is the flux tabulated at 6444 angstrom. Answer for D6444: 15.7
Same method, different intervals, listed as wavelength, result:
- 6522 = 16.4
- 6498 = 15.4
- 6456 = 15.9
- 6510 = 16.5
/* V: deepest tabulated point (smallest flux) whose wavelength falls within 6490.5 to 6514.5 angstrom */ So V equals 15.3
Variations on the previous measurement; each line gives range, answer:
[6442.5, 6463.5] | 15.7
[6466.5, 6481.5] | 15.9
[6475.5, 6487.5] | 16.3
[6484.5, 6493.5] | 15.6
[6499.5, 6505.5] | 15.8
